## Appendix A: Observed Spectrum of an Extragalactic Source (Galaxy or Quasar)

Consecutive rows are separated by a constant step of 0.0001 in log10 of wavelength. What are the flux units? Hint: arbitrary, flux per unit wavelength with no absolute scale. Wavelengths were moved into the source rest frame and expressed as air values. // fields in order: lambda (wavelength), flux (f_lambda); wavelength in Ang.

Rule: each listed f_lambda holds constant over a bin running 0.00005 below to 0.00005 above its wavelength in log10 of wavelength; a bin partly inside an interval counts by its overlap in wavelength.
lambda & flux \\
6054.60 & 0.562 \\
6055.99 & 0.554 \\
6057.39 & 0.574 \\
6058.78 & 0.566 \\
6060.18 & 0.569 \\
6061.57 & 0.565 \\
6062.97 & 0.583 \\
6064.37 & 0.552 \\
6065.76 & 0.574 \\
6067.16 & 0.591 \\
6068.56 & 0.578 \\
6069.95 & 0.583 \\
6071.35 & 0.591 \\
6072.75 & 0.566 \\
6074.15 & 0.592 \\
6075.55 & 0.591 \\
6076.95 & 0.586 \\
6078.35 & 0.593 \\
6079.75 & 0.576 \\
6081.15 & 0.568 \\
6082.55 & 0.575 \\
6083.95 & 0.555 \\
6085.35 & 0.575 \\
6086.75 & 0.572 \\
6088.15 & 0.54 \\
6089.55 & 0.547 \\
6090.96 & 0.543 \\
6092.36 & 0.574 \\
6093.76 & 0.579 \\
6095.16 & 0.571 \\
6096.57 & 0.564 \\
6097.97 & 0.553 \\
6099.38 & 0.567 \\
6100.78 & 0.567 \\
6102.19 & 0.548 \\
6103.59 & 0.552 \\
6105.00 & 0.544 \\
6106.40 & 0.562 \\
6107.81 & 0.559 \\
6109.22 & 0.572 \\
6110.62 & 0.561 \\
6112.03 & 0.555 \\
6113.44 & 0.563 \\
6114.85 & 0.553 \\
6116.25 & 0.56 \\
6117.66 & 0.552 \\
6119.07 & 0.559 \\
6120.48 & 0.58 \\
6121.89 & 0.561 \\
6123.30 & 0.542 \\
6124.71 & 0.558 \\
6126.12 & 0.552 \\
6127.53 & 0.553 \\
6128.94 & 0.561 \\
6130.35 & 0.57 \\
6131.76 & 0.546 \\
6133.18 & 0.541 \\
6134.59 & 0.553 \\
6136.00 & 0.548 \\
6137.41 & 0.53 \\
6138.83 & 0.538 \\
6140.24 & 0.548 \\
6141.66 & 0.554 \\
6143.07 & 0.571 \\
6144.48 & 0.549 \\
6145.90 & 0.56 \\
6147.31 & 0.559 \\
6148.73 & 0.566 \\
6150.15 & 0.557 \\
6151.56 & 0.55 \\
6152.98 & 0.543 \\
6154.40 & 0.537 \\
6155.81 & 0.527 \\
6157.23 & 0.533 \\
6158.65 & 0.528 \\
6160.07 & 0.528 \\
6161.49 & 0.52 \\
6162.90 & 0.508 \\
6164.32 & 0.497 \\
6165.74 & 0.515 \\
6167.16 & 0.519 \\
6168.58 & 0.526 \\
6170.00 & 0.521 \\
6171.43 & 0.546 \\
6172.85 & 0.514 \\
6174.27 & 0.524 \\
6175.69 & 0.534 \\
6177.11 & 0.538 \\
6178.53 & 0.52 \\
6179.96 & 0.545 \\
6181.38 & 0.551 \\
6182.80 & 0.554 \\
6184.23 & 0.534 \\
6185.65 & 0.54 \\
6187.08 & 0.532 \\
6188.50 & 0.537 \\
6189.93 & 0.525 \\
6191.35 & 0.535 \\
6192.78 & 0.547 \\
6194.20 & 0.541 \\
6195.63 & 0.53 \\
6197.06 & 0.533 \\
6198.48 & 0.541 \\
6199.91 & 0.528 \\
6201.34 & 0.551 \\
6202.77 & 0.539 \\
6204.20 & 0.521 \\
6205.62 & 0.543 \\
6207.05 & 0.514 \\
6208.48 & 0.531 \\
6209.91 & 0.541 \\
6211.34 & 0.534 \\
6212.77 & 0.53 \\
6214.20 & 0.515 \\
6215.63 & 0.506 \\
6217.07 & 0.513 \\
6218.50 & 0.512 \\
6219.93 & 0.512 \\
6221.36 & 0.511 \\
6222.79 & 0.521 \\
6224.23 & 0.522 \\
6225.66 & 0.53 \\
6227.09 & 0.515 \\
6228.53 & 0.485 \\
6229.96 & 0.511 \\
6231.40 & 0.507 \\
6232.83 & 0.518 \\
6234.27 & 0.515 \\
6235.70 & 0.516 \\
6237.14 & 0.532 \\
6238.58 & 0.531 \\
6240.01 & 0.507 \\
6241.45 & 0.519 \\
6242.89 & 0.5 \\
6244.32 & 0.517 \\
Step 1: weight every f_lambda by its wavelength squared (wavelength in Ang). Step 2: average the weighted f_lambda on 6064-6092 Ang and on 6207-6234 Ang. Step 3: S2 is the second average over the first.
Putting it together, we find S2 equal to 0.95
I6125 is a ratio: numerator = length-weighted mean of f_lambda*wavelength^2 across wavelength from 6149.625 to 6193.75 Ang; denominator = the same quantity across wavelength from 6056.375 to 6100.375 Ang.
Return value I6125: 0.96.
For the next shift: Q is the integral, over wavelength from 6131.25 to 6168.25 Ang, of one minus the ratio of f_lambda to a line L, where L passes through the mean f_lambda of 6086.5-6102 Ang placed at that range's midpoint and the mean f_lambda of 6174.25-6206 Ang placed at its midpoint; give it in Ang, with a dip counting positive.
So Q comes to 0.52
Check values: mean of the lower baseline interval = 0.561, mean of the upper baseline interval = 0.537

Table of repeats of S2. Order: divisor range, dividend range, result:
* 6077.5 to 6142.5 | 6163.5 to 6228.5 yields 0.97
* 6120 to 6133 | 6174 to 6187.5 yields 0.98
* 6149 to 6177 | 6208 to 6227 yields 1.00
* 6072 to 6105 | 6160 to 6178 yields 0.95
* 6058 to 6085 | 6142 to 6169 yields 0.96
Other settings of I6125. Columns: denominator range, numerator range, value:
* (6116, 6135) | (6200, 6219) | 0.97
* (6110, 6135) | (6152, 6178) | 0.96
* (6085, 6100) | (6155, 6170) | 0.95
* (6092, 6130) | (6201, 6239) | 0.96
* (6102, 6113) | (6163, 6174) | 0.95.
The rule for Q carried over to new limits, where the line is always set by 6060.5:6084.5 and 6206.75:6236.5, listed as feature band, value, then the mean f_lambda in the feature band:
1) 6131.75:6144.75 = 0.1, 0.548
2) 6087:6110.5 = 0.3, 0.559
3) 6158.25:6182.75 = 0.5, 0.526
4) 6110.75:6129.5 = 0.0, 0.558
